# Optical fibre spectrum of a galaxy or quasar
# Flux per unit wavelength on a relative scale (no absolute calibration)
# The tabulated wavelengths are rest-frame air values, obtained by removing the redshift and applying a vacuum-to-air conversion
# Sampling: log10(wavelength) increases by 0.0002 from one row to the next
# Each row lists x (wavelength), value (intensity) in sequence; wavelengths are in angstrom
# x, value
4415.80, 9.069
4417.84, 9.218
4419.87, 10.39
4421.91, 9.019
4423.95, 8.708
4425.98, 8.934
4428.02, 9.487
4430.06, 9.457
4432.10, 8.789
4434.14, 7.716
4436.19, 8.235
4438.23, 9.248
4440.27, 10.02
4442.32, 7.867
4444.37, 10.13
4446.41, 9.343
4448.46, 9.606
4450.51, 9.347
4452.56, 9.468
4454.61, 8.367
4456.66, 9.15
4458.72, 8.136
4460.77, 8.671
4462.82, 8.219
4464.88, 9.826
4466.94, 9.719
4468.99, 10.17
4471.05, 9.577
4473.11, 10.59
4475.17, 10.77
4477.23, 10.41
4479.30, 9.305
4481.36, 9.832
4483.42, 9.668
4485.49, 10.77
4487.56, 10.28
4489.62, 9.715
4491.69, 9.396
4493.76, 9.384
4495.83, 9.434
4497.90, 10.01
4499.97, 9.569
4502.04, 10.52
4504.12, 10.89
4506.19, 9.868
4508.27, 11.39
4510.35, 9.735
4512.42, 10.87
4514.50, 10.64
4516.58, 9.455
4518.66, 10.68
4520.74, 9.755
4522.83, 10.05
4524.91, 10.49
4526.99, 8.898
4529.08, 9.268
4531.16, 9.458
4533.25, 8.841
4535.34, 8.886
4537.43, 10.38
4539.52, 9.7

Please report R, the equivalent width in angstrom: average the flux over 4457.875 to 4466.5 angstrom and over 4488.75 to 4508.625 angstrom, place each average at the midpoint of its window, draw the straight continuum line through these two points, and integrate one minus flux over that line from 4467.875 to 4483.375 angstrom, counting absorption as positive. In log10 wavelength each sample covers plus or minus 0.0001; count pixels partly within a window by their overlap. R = -1.4 angstrom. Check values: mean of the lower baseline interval 8.79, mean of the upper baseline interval 9.97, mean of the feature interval 10.1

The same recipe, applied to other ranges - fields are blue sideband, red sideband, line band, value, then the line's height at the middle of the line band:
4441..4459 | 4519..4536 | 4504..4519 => -1.5 angstrom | 9.43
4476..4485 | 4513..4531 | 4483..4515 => -0.8 angstrom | 9.89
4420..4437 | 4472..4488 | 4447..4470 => 1.2 angstrom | 9.64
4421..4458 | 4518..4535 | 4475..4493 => -1.2 angstrom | 9.34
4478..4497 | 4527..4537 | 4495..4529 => -2.5 angstrom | 9.43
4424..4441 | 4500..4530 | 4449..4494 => -0.3 angstrom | 9.53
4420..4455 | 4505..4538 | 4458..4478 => -0.5 angstrom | 9.39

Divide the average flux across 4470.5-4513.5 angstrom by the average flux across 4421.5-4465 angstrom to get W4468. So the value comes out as 1.13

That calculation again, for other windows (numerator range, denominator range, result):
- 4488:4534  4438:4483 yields 1.05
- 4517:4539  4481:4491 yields 0.96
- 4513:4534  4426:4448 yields 1.08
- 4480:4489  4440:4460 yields 1.11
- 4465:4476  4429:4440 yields 1.15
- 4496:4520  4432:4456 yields 1.14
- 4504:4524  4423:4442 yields 1.16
